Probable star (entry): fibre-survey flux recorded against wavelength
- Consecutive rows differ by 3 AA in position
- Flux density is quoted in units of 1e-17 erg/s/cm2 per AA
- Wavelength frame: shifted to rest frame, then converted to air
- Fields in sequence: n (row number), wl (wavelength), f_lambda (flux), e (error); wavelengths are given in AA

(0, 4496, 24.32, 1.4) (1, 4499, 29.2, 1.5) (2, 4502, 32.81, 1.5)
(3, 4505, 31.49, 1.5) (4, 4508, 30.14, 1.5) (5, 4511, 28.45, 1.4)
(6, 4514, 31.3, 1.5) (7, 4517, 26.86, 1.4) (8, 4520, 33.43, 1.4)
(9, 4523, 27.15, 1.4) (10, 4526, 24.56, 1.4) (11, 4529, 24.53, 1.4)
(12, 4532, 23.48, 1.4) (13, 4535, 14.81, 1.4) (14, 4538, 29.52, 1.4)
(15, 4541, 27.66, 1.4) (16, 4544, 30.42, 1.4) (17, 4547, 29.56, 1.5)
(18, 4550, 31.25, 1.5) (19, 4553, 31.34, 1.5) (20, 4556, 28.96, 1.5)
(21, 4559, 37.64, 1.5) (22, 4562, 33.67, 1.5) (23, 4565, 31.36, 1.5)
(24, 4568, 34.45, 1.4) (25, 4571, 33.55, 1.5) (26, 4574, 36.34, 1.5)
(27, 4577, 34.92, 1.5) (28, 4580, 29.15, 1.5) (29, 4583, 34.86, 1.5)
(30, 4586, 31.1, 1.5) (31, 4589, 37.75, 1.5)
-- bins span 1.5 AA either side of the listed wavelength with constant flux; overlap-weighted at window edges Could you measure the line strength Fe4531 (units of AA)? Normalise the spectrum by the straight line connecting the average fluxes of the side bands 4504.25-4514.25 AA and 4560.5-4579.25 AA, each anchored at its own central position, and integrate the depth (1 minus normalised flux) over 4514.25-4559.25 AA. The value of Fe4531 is 5.6 AA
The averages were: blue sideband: 30.1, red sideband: 33.9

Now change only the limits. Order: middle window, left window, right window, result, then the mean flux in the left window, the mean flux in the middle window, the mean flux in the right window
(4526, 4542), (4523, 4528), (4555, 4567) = 1.9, 25.3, 23.9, 33.1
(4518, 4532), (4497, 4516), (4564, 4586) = 1.9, 30.3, 27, 33.4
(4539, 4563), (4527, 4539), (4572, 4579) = -2.8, 22.9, 31.2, 35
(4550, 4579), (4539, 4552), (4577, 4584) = -2.0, 29.8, 33.4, 32.4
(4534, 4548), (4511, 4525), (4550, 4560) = 2.0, 29.4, 26.7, 32.2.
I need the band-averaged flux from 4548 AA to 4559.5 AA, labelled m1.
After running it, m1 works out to 31.7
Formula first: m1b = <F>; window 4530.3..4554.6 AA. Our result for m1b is 27.2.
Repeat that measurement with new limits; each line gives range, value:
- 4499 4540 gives 27.6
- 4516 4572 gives 29.1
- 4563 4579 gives 34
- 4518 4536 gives 25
